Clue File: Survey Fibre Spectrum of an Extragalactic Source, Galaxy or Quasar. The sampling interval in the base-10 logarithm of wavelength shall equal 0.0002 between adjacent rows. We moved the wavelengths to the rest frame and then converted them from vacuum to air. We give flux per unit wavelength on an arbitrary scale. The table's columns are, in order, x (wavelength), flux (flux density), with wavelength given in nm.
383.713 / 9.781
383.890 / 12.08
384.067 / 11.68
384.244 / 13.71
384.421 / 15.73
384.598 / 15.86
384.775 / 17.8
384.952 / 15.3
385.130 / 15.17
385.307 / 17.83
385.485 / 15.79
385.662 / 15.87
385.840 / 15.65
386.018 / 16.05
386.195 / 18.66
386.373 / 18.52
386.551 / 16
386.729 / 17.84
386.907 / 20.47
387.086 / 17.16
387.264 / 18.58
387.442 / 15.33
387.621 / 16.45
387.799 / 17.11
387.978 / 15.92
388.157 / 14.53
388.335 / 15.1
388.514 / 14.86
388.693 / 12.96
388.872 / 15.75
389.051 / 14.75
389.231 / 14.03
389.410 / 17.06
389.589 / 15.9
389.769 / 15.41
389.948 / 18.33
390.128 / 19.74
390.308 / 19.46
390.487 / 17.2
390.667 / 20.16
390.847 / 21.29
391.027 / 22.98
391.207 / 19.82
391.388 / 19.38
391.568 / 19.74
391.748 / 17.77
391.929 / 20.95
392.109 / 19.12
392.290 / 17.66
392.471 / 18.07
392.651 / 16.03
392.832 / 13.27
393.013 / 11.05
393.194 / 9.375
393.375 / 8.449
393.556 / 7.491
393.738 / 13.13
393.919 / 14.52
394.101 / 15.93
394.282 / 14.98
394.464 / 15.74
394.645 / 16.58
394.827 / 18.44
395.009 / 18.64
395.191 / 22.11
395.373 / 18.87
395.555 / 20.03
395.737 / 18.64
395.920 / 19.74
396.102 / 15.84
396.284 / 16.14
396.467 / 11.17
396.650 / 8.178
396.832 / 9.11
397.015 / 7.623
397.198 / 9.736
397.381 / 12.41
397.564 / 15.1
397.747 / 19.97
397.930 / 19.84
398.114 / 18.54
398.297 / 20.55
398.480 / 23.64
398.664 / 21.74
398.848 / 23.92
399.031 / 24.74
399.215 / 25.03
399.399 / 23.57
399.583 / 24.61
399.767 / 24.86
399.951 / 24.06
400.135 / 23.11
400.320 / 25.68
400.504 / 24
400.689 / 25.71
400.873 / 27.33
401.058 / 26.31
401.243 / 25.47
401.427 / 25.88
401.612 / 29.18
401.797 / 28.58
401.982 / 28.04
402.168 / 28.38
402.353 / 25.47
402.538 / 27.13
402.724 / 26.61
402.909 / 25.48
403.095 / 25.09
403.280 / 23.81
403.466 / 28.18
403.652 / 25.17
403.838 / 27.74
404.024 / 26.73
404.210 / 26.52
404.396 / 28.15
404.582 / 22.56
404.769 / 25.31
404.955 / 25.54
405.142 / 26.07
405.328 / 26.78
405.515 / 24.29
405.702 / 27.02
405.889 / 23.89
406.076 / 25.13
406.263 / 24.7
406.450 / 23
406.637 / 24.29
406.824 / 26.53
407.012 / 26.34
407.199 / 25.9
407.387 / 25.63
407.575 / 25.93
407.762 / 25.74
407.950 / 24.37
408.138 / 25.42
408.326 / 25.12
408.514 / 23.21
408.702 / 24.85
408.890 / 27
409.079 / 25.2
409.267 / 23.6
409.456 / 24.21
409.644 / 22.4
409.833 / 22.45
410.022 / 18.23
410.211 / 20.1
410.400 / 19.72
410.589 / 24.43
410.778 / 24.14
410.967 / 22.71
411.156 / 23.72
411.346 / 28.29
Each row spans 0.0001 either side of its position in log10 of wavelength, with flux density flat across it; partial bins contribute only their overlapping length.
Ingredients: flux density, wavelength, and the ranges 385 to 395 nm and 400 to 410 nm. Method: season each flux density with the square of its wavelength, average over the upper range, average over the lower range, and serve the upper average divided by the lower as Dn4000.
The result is 1.67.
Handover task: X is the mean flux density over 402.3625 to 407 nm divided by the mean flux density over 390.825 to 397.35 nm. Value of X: 1.6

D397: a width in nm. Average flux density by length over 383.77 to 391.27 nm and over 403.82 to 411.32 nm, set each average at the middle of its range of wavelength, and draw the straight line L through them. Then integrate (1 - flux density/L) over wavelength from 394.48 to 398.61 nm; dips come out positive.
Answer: 0.770 nm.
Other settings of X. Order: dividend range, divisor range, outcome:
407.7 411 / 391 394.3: 1.50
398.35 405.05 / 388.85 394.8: 1.56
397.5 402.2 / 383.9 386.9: 1.50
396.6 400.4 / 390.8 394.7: 1.22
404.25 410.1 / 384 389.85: 1.55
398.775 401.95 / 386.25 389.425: 1.57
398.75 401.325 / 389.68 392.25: 1.29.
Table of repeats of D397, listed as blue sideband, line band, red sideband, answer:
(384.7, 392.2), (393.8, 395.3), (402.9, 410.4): 0.21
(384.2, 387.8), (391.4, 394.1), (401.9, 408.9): 0.66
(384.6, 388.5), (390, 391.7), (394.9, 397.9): -0.40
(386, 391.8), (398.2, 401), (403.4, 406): -0.12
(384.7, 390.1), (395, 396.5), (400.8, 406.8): 0.22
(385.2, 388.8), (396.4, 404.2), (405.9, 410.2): -0.36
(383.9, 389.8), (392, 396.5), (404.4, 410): 0.82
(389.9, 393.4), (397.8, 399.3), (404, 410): -0.09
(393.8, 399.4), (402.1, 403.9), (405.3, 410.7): -0.43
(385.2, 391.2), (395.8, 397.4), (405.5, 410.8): 0.62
